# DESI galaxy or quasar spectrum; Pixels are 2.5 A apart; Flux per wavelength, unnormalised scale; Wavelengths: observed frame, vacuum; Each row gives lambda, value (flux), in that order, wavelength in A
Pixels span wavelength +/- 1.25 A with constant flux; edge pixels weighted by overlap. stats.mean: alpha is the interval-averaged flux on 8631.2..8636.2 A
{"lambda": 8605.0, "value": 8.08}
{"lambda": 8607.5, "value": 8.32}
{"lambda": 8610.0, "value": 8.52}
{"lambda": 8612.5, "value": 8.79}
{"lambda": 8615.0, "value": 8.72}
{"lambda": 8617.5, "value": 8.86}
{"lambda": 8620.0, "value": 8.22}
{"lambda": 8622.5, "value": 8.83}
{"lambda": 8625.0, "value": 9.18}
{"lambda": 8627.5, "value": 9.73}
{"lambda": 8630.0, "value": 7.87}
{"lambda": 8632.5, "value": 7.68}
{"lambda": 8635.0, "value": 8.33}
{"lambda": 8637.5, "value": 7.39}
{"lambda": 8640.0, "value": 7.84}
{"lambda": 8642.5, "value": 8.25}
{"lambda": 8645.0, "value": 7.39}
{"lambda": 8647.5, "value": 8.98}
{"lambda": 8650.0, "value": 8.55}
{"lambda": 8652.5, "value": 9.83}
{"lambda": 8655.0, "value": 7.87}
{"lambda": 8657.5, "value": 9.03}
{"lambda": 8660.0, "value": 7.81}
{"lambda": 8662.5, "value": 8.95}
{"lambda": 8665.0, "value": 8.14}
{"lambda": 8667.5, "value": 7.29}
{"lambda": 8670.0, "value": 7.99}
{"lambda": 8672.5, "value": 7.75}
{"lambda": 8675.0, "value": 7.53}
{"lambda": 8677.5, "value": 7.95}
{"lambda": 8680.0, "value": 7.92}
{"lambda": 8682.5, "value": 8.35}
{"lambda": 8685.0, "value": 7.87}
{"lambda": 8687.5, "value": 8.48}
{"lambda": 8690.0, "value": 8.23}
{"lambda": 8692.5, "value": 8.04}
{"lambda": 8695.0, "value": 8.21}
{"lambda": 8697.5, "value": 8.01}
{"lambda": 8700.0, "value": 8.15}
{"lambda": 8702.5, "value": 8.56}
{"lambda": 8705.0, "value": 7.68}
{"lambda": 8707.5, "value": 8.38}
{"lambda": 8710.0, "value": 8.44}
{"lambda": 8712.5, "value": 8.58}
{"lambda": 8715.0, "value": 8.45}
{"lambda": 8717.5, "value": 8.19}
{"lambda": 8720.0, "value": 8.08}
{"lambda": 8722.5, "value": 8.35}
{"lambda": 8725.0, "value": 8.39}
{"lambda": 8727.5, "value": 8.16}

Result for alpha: 8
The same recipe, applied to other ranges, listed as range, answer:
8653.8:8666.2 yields 8.36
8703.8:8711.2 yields 8.17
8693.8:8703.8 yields 8.23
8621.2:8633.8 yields 8.65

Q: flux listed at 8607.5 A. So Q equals 8.32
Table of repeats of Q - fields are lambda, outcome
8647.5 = 8.98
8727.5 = 8.16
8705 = 7.68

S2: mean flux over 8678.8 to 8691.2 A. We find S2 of 8.17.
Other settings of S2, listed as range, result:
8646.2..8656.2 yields 8.81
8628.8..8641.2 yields 7.82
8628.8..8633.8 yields 7.78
